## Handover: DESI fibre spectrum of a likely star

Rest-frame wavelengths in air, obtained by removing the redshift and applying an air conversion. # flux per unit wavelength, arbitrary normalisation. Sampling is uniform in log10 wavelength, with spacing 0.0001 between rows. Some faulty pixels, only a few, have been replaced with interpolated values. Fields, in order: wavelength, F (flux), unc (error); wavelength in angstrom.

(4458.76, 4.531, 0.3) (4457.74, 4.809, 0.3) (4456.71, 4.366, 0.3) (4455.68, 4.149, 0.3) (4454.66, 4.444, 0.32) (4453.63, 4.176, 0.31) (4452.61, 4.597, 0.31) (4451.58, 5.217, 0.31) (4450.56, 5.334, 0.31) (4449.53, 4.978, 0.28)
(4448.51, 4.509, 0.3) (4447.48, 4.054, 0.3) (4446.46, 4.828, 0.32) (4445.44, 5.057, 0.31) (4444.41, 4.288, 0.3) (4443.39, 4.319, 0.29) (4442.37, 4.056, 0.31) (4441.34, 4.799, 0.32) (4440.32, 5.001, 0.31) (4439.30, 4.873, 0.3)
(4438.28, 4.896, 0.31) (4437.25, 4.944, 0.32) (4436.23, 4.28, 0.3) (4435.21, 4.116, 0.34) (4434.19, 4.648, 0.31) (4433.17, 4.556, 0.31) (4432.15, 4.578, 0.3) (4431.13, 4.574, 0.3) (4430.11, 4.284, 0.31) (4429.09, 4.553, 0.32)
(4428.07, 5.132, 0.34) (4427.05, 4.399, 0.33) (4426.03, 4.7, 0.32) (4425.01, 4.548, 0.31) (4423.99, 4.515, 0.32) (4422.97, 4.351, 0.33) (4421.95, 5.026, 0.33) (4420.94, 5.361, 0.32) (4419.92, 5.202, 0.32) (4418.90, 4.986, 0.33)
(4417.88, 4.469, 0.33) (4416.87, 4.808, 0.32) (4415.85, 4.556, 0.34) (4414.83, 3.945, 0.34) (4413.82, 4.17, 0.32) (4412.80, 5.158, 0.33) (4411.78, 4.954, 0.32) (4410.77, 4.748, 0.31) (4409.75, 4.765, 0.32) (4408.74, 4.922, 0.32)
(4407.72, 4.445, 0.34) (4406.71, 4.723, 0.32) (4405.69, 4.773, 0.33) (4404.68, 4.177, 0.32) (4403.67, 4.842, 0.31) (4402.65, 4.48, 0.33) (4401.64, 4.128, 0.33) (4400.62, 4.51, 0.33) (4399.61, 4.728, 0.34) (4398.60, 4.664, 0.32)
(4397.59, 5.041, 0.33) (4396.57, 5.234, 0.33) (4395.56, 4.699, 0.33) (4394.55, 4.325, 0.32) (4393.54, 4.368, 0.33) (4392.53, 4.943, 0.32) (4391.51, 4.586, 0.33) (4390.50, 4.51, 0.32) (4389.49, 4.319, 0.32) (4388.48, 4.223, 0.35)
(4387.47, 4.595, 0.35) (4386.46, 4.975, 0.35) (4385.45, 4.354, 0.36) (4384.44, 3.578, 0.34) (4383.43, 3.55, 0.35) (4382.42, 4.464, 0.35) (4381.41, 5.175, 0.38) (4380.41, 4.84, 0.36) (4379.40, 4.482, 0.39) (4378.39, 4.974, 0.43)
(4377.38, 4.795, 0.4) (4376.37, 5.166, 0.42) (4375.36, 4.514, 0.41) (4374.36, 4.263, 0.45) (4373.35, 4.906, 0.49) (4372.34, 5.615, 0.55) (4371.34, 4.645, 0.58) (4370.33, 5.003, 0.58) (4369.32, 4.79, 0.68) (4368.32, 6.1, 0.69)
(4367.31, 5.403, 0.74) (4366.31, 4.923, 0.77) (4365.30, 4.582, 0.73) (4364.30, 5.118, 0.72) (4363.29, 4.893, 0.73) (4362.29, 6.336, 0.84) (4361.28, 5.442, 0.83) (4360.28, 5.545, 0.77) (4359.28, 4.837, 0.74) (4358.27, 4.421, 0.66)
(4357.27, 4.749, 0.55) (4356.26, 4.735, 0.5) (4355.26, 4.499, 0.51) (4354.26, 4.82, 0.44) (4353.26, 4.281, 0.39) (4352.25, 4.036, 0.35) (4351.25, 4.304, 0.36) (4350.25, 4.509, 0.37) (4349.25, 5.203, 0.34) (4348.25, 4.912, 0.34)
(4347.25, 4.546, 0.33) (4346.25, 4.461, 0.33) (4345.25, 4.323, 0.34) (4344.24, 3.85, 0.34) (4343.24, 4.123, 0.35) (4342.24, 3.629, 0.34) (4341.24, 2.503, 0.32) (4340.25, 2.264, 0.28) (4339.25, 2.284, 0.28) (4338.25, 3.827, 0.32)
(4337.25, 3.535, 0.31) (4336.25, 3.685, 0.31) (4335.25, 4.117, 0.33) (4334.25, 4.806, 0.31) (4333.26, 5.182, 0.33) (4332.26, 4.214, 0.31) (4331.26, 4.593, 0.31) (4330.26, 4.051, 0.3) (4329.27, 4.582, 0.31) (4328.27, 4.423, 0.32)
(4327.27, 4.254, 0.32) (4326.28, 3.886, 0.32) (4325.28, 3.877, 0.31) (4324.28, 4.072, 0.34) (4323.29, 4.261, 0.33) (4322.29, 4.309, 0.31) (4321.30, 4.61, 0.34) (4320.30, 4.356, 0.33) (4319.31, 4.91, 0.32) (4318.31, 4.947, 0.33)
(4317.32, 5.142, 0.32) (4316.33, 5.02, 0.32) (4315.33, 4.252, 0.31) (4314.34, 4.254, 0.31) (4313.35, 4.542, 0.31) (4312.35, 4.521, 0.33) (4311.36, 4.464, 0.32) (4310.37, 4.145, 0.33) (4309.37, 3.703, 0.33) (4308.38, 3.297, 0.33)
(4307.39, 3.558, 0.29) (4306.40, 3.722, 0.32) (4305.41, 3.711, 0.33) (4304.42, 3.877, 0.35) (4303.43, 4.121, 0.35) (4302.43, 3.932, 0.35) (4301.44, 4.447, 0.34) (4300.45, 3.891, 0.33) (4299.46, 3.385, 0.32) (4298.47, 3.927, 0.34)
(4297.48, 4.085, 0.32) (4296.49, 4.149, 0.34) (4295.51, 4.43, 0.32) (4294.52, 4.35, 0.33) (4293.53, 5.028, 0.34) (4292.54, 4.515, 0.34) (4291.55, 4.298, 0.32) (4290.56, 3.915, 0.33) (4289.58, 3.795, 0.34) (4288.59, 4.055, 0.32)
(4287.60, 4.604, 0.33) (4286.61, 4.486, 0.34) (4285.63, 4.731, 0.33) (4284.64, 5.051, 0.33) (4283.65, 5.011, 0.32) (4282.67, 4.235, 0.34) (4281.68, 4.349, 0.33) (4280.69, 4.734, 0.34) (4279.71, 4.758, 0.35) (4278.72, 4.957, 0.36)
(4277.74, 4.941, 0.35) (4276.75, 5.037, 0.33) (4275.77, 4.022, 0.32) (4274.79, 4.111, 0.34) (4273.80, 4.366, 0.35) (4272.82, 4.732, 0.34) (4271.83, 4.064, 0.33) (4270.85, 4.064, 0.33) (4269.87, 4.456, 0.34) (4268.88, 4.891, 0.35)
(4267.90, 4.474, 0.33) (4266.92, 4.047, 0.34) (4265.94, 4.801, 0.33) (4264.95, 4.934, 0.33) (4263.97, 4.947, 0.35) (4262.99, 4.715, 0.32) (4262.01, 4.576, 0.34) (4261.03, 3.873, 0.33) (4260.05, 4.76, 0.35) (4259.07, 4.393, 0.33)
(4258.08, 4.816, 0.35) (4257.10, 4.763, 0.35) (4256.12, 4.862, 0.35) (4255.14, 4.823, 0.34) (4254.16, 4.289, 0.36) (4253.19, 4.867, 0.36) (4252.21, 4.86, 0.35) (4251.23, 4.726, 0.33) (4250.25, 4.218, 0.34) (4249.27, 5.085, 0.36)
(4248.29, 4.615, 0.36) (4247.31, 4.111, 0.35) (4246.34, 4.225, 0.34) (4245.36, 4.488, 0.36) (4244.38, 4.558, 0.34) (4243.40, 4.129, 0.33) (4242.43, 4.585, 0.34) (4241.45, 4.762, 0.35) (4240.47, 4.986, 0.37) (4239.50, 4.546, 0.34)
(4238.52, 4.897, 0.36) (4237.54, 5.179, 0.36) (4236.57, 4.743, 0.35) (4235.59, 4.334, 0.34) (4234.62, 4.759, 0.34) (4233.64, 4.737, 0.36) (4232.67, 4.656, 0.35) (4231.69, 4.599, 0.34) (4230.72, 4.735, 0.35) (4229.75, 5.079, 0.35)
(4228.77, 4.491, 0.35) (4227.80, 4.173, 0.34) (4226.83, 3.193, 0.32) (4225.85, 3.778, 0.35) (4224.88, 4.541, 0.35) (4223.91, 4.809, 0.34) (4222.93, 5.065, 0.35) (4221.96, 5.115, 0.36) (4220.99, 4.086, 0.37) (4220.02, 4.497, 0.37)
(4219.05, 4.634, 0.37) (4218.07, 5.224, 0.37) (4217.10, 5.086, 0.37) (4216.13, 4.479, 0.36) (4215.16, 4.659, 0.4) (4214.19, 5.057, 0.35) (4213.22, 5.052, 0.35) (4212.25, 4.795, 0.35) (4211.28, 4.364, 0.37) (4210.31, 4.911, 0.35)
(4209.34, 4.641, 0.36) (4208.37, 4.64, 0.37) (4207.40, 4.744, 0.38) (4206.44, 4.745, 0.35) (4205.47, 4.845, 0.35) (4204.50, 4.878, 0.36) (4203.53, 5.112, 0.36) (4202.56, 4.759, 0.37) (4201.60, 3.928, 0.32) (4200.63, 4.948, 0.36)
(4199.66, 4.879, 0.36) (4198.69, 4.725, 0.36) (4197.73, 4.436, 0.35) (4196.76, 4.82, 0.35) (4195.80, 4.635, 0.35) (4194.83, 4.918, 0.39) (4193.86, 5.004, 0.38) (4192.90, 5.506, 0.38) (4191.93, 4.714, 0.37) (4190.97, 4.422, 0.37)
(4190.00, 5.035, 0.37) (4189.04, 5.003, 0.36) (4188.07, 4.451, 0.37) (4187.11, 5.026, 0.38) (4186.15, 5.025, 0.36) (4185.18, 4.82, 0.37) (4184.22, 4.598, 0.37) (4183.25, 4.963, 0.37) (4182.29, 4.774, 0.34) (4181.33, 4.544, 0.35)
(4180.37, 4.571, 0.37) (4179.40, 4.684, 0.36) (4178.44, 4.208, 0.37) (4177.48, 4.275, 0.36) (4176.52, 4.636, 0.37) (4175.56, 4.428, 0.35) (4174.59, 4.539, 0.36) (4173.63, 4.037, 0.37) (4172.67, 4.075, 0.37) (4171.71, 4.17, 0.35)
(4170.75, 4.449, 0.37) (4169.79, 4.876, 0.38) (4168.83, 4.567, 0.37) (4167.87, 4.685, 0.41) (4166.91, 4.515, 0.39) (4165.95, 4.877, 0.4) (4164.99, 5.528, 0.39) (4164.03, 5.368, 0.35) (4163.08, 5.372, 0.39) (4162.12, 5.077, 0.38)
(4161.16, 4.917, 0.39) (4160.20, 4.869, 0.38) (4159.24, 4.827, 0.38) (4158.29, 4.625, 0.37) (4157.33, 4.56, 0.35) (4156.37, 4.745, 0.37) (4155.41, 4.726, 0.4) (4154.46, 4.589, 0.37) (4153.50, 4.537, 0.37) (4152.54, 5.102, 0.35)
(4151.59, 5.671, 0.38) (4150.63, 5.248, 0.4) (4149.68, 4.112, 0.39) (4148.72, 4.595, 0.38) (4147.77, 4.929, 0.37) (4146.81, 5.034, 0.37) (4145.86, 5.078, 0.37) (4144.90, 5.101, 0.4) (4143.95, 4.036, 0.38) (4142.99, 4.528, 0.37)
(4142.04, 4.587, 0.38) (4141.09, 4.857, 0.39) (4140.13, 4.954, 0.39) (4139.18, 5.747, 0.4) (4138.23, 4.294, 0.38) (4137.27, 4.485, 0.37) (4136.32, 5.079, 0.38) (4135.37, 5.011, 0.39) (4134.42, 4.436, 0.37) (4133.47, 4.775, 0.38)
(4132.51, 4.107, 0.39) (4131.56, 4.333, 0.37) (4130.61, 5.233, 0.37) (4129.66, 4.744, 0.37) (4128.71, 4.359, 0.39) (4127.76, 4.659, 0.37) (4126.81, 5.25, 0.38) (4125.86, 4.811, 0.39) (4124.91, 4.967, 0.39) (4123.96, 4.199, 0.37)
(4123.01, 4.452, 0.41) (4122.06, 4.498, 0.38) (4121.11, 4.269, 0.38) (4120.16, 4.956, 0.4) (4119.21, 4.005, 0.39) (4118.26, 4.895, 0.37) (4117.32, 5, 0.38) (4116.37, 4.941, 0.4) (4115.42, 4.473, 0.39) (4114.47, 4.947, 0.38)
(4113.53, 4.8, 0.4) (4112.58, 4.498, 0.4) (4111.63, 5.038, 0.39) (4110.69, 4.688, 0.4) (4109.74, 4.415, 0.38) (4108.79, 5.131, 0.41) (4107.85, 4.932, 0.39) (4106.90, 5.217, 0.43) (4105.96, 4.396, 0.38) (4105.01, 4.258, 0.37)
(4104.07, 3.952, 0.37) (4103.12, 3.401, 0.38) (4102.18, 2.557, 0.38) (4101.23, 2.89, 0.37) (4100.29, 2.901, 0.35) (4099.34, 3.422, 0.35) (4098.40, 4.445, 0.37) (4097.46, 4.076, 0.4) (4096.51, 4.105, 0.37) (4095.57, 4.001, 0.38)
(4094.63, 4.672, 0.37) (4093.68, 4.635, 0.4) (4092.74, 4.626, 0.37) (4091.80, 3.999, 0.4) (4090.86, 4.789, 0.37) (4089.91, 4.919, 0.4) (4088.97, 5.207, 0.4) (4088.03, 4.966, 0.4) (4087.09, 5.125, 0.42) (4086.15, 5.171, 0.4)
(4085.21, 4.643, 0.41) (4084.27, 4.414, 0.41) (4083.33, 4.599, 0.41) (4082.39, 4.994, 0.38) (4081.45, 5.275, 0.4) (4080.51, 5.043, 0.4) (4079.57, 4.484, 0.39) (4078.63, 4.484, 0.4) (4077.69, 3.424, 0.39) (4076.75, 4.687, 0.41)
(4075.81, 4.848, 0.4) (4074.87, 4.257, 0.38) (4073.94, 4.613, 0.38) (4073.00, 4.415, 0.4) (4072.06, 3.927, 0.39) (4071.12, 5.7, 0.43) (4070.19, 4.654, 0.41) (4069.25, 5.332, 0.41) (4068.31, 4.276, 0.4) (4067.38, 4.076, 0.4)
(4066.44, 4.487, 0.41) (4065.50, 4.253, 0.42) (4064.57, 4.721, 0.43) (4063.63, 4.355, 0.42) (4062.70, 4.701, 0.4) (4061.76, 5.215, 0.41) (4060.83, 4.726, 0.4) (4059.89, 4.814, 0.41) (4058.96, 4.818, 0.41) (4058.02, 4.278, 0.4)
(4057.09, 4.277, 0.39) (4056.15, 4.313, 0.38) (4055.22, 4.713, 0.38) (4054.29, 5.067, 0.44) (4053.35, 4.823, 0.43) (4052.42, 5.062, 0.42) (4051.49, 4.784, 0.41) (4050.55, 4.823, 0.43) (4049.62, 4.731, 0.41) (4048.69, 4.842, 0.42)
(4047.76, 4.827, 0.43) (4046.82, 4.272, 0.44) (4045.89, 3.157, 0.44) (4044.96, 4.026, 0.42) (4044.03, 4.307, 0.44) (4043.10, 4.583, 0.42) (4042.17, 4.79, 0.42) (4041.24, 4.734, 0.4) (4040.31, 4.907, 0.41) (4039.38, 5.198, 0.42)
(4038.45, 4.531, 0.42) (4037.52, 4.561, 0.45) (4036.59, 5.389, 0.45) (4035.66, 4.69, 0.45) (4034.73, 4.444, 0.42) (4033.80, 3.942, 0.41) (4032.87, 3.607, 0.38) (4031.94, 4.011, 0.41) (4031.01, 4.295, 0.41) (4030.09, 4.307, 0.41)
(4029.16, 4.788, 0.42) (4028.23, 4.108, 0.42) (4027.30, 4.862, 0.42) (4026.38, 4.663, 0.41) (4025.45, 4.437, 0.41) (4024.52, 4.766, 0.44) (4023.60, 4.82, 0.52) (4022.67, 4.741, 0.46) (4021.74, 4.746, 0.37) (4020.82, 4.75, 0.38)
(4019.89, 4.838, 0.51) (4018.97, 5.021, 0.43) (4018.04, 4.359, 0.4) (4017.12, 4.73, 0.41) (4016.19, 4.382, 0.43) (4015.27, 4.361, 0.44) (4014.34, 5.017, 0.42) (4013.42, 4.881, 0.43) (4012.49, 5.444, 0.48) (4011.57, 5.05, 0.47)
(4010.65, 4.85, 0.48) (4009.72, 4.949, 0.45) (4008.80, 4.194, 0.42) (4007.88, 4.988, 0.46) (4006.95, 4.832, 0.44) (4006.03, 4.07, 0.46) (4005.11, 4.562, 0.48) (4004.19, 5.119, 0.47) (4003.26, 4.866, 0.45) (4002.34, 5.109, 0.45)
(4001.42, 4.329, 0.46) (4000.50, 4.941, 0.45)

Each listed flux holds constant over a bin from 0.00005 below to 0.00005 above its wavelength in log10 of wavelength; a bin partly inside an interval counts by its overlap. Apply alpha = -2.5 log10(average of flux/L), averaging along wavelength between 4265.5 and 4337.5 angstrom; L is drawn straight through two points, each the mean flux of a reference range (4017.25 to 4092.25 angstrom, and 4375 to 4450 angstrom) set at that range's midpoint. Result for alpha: 0.07 mag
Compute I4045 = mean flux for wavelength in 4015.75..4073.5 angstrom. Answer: 4.59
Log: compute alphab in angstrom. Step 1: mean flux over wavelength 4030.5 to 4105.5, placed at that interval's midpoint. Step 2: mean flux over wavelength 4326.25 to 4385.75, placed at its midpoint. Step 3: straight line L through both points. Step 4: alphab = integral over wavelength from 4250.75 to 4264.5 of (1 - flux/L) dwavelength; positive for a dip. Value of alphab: -0.5 angstrom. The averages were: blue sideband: 4.48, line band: 4.67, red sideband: 4.51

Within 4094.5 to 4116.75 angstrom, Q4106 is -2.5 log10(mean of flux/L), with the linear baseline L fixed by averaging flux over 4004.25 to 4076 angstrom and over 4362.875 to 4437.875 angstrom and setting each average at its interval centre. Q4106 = 0.09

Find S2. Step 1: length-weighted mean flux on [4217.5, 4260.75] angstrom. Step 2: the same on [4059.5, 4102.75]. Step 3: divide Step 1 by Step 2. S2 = 1.03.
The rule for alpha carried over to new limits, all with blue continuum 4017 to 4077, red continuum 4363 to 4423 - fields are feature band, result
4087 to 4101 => 0.06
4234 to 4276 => 0.02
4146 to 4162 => -0.04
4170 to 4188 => 0.02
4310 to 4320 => 0.02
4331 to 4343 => 0.26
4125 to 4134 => -0.02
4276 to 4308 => 0.09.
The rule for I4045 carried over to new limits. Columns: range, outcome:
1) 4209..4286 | 4.62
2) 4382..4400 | 4.51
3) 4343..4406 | 4.7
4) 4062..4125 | 4.5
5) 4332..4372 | 4.49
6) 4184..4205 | 4.8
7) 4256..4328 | 4.37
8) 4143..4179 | 4.73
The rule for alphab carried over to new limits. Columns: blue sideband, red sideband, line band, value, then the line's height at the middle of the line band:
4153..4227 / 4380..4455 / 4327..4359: 3.2 angstrom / 4.65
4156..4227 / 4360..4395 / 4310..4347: 4.7 angstrom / 4.78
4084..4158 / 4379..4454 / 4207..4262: -0.3 angstrom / 4.6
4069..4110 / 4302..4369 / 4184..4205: -1.9 angstrom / 4.41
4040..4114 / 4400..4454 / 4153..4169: -1.1 angstrom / 4.55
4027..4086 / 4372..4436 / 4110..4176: -2.1 angstrom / 4.59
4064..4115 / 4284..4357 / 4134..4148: -1.2 angstrom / 4.42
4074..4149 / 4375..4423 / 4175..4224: -1.7 angstrom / 4.59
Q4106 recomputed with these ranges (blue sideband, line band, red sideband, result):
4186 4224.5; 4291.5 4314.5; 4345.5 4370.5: 0.19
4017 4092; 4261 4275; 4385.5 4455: 0.03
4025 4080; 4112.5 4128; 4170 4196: -0.02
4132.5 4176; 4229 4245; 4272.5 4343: -0.05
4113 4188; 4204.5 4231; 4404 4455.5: 0.01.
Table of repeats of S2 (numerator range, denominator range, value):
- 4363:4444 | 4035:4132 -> 1.03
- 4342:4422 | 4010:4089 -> 1.01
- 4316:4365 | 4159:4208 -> 0.93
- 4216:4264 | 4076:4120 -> 1.03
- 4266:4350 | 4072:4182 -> 0.92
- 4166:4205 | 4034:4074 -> 1.01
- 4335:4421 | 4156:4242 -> 0.97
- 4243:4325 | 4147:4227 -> 0.93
